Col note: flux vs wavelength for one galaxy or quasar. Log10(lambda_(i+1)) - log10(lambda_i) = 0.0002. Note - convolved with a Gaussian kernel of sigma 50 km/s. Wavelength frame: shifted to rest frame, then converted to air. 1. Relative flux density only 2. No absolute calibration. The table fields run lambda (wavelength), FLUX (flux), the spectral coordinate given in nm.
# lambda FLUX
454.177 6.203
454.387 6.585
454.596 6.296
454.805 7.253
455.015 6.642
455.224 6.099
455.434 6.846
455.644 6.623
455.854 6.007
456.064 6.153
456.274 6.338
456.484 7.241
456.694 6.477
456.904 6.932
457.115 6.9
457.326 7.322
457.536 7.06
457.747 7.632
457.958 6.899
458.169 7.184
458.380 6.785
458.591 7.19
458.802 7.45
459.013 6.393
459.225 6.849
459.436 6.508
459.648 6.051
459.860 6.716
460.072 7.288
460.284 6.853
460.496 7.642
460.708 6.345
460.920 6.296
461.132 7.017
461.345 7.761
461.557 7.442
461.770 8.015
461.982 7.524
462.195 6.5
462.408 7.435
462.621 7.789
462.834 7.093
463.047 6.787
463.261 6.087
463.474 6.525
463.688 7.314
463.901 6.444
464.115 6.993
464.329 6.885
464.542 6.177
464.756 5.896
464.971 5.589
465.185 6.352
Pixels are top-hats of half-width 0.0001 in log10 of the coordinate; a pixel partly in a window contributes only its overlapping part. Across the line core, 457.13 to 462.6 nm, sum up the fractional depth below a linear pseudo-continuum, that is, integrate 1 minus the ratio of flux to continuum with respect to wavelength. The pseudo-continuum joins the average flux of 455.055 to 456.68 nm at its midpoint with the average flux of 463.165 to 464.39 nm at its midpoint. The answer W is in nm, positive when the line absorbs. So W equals -0.38 nm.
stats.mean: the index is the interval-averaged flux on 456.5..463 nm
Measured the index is 7.05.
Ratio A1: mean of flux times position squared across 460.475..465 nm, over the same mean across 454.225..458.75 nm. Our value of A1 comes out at 1.04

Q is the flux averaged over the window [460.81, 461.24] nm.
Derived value 6.66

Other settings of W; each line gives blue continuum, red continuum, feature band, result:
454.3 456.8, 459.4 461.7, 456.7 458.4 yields -0.09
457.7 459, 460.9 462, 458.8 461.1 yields 0.17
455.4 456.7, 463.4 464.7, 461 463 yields -0.21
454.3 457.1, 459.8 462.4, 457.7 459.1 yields -0.04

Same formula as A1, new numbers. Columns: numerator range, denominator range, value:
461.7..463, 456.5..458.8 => 1.06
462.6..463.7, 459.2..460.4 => 1.03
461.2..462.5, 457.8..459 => 1.07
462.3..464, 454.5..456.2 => 1.11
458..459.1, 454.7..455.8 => 1.07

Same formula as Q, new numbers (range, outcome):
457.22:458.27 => 7.22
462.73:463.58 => 6.62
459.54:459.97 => 6.38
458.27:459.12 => 6.96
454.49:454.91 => 6.78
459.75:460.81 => 6.97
